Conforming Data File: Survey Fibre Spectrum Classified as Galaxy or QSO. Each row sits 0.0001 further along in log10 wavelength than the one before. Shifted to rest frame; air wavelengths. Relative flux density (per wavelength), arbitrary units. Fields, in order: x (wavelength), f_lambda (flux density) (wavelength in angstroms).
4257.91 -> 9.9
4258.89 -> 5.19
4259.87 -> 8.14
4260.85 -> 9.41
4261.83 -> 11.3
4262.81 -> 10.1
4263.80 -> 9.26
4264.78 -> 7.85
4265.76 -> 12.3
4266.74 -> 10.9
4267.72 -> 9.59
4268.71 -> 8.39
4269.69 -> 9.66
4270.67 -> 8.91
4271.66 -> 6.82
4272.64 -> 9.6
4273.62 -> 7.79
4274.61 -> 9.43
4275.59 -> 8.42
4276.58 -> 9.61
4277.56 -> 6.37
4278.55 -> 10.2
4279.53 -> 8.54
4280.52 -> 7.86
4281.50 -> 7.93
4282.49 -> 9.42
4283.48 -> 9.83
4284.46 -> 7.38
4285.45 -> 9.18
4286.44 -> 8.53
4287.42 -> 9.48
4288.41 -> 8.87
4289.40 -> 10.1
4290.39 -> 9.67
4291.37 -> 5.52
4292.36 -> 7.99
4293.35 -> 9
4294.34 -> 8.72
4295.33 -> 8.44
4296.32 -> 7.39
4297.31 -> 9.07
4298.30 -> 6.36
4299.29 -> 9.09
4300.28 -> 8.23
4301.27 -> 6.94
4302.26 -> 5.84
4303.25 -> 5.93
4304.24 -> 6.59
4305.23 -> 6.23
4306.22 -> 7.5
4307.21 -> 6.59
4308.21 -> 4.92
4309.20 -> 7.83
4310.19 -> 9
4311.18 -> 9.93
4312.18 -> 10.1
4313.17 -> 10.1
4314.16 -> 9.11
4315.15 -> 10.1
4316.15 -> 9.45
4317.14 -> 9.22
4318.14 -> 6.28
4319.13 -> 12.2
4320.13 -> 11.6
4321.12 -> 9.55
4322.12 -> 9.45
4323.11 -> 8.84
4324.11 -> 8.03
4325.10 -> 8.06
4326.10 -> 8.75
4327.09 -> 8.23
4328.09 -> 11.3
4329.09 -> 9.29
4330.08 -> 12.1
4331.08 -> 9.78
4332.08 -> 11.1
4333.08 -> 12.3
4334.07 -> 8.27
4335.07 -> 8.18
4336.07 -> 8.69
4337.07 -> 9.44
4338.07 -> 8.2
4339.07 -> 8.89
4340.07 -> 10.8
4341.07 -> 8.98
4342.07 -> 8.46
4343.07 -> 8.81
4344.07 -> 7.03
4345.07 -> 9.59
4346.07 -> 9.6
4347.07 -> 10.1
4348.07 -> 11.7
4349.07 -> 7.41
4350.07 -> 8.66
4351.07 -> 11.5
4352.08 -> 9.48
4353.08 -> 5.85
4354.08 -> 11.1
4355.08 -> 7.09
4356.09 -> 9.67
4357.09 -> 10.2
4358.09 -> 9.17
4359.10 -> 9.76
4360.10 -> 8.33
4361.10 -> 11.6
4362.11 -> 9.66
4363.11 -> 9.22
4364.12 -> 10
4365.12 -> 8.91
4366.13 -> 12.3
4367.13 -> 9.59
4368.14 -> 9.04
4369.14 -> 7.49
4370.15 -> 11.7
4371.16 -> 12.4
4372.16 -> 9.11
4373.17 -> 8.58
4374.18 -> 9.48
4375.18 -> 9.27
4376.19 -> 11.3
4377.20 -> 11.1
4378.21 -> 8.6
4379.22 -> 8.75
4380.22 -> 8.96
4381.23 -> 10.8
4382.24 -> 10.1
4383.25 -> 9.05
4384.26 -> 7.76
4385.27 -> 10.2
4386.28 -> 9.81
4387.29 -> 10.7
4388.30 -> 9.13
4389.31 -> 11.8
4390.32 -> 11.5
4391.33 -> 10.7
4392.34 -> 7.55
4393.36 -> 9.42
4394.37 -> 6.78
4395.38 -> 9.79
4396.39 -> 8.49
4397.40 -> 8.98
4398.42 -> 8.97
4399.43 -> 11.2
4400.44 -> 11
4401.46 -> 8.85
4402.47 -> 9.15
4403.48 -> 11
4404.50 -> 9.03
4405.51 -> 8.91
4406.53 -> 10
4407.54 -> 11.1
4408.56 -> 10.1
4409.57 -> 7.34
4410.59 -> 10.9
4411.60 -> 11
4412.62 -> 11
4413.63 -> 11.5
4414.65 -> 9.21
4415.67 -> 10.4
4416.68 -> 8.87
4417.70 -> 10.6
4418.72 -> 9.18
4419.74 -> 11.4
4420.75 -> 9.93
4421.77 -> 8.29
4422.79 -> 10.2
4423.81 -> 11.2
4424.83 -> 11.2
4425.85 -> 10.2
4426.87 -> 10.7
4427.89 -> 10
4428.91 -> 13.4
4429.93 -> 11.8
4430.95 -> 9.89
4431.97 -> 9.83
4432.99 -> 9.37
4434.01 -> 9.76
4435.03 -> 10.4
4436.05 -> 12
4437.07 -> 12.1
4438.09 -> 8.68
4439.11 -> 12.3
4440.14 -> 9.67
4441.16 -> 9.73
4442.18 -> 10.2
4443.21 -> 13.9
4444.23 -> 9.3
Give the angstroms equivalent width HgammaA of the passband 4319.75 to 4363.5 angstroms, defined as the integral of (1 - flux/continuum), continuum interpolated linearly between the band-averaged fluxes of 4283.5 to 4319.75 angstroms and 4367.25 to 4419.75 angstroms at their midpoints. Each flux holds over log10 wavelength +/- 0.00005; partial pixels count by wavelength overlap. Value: -2.3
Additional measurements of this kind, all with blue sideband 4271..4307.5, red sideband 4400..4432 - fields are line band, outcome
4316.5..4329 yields -0.9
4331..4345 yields -0.4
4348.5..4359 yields 0.2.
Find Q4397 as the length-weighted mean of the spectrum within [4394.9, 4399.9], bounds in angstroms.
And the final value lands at 9.47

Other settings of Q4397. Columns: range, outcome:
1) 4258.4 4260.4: 6.73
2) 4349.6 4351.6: 10.1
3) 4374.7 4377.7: 10.5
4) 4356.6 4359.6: 9.7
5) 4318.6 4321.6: 11.1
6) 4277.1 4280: 8.39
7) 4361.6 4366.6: 9.99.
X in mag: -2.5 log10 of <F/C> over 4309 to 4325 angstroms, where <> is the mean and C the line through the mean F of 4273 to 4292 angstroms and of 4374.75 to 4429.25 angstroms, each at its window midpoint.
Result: -0.049 mag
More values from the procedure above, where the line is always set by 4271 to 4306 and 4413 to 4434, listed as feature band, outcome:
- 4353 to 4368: -0.03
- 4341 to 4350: 0.00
